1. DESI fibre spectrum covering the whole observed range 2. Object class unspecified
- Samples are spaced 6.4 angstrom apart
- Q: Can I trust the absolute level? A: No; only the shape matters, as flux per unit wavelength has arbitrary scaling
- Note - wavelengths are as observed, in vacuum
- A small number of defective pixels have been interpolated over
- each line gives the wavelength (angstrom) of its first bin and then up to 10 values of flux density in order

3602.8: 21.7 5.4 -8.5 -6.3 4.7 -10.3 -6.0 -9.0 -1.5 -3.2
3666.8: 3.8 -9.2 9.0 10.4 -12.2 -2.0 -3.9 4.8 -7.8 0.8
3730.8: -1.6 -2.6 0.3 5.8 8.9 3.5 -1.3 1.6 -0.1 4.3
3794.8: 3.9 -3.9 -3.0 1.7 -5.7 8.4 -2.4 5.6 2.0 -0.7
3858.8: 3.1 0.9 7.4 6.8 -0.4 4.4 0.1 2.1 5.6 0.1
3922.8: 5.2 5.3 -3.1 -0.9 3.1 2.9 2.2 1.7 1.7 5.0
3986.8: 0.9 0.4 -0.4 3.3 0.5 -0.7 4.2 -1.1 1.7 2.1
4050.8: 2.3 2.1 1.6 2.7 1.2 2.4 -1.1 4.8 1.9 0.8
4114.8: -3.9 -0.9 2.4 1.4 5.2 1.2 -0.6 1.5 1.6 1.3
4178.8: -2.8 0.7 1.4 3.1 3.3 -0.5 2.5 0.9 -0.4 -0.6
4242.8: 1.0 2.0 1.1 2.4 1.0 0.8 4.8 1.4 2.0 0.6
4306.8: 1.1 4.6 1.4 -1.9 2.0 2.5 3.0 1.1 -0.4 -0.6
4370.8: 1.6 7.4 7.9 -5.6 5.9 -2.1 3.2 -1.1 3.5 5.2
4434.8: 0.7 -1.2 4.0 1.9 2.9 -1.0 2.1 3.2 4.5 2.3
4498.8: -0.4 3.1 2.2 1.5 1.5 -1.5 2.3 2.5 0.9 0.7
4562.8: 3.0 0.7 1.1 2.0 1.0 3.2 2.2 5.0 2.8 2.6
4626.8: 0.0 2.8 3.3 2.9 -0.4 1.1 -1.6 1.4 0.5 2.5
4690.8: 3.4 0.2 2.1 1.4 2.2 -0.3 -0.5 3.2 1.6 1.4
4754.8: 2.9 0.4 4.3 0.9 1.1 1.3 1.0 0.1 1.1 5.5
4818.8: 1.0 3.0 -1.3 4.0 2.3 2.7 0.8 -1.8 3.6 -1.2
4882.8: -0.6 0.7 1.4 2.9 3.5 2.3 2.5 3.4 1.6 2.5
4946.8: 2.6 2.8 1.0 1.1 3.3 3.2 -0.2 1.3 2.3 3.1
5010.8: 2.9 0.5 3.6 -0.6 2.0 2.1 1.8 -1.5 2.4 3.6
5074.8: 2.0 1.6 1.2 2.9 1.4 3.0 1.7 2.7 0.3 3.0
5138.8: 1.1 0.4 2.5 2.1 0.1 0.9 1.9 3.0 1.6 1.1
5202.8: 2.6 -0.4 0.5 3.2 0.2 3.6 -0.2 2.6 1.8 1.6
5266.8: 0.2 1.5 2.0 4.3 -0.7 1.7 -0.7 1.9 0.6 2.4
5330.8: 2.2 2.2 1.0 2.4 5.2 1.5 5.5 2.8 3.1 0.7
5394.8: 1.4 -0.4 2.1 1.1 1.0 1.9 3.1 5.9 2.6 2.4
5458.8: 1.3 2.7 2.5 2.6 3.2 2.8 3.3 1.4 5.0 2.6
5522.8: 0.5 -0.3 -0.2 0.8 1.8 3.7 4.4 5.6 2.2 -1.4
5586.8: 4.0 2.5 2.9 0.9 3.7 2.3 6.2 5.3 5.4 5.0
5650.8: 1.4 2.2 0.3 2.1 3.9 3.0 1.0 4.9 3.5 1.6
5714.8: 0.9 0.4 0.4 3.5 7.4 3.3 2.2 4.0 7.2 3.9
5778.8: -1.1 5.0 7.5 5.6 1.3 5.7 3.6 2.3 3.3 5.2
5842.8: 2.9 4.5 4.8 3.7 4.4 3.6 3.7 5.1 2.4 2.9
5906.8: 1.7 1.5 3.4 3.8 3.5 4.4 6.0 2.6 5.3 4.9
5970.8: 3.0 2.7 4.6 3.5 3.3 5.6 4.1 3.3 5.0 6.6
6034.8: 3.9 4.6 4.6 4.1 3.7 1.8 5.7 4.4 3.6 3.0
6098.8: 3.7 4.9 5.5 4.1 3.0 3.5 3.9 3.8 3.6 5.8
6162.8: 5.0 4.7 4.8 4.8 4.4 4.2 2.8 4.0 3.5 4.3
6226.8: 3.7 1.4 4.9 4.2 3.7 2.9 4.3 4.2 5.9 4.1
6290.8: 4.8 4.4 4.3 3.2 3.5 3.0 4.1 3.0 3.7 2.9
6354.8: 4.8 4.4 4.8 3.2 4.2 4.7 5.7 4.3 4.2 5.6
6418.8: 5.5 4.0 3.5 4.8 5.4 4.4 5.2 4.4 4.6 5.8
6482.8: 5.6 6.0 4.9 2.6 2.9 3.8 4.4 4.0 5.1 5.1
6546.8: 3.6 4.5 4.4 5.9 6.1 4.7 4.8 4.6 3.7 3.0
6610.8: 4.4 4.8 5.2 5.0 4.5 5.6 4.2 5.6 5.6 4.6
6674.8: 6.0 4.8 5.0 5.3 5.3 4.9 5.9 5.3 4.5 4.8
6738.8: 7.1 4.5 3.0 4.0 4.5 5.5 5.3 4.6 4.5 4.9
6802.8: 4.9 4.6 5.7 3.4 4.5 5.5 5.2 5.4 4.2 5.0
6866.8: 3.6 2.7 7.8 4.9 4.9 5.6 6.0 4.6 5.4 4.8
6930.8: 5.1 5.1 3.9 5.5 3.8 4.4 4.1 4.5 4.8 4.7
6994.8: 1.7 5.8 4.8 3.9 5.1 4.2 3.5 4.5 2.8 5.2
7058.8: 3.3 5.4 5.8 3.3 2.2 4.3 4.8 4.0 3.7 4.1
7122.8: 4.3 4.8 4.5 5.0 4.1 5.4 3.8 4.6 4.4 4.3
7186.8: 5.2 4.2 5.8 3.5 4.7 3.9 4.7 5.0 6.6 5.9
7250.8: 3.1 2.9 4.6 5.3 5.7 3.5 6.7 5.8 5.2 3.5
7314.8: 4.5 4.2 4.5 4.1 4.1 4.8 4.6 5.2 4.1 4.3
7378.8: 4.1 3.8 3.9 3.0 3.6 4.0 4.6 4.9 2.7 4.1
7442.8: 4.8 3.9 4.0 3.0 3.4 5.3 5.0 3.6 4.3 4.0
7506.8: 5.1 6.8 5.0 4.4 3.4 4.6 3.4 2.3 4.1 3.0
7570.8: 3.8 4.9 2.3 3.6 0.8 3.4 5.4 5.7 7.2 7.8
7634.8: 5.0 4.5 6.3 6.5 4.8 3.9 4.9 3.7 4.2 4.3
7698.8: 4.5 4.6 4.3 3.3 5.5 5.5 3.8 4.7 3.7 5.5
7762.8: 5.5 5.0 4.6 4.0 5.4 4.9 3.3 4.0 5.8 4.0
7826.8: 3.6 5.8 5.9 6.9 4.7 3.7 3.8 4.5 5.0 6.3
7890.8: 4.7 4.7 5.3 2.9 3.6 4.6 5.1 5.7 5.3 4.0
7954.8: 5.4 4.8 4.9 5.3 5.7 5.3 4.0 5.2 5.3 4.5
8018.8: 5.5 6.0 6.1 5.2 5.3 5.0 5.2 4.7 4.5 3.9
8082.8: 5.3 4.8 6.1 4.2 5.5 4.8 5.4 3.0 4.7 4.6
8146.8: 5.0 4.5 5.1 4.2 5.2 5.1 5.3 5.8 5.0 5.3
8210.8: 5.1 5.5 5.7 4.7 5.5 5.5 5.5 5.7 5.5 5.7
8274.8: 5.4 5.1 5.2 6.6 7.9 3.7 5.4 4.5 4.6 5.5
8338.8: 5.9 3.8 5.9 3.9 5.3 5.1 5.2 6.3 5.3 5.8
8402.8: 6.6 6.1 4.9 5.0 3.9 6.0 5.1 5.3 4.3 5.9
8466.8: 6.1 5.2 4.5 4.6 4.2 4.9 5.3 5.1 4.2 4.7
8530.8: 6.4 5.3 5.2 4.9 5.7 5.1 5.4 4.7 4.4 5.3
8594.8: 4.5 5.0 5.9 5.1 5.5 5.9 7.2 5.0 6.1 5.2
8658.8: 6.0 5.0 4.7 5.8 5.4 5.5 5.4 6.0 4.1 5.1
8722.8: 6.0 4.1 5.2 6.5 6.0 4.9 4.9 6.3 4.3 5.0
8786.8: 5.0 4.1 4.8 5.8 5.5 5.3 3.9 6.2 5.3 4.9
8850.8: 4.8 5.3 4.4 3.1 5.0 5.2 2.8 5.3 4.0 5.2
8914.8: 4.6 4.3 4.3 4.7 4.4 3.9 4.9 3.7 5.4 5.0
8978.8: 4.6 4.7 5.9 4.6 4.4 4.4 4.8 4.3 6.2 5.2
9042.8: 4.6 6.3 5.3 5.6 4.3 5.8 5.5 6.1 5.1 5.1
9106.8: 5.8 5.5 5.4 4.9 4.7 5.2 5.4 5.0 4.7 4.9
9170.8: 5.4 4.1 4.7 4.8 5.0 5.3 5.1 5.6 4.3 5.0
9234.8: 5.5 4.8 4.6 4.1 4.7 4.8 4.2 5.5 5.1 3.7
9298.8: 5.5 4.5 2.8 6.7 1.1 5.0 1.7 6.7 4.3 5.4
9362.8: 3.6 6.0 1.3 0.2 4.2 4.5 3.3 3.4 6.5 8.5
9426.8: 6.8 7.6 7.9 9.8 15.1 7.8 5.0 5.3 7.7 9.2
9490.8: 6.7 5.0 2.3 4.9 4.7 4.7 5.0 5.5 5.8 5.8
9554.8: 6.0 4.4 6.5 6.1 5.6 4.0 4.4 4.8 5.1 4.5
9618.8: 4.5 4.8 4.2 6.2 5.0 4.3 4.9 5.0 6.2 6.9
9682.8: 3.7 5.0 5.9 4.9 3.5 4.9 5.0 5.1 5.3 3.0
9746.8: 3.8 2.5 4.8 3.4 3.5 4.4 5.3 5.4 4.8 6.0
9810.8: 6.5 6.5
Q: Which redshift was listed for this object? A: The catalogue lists 0.440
